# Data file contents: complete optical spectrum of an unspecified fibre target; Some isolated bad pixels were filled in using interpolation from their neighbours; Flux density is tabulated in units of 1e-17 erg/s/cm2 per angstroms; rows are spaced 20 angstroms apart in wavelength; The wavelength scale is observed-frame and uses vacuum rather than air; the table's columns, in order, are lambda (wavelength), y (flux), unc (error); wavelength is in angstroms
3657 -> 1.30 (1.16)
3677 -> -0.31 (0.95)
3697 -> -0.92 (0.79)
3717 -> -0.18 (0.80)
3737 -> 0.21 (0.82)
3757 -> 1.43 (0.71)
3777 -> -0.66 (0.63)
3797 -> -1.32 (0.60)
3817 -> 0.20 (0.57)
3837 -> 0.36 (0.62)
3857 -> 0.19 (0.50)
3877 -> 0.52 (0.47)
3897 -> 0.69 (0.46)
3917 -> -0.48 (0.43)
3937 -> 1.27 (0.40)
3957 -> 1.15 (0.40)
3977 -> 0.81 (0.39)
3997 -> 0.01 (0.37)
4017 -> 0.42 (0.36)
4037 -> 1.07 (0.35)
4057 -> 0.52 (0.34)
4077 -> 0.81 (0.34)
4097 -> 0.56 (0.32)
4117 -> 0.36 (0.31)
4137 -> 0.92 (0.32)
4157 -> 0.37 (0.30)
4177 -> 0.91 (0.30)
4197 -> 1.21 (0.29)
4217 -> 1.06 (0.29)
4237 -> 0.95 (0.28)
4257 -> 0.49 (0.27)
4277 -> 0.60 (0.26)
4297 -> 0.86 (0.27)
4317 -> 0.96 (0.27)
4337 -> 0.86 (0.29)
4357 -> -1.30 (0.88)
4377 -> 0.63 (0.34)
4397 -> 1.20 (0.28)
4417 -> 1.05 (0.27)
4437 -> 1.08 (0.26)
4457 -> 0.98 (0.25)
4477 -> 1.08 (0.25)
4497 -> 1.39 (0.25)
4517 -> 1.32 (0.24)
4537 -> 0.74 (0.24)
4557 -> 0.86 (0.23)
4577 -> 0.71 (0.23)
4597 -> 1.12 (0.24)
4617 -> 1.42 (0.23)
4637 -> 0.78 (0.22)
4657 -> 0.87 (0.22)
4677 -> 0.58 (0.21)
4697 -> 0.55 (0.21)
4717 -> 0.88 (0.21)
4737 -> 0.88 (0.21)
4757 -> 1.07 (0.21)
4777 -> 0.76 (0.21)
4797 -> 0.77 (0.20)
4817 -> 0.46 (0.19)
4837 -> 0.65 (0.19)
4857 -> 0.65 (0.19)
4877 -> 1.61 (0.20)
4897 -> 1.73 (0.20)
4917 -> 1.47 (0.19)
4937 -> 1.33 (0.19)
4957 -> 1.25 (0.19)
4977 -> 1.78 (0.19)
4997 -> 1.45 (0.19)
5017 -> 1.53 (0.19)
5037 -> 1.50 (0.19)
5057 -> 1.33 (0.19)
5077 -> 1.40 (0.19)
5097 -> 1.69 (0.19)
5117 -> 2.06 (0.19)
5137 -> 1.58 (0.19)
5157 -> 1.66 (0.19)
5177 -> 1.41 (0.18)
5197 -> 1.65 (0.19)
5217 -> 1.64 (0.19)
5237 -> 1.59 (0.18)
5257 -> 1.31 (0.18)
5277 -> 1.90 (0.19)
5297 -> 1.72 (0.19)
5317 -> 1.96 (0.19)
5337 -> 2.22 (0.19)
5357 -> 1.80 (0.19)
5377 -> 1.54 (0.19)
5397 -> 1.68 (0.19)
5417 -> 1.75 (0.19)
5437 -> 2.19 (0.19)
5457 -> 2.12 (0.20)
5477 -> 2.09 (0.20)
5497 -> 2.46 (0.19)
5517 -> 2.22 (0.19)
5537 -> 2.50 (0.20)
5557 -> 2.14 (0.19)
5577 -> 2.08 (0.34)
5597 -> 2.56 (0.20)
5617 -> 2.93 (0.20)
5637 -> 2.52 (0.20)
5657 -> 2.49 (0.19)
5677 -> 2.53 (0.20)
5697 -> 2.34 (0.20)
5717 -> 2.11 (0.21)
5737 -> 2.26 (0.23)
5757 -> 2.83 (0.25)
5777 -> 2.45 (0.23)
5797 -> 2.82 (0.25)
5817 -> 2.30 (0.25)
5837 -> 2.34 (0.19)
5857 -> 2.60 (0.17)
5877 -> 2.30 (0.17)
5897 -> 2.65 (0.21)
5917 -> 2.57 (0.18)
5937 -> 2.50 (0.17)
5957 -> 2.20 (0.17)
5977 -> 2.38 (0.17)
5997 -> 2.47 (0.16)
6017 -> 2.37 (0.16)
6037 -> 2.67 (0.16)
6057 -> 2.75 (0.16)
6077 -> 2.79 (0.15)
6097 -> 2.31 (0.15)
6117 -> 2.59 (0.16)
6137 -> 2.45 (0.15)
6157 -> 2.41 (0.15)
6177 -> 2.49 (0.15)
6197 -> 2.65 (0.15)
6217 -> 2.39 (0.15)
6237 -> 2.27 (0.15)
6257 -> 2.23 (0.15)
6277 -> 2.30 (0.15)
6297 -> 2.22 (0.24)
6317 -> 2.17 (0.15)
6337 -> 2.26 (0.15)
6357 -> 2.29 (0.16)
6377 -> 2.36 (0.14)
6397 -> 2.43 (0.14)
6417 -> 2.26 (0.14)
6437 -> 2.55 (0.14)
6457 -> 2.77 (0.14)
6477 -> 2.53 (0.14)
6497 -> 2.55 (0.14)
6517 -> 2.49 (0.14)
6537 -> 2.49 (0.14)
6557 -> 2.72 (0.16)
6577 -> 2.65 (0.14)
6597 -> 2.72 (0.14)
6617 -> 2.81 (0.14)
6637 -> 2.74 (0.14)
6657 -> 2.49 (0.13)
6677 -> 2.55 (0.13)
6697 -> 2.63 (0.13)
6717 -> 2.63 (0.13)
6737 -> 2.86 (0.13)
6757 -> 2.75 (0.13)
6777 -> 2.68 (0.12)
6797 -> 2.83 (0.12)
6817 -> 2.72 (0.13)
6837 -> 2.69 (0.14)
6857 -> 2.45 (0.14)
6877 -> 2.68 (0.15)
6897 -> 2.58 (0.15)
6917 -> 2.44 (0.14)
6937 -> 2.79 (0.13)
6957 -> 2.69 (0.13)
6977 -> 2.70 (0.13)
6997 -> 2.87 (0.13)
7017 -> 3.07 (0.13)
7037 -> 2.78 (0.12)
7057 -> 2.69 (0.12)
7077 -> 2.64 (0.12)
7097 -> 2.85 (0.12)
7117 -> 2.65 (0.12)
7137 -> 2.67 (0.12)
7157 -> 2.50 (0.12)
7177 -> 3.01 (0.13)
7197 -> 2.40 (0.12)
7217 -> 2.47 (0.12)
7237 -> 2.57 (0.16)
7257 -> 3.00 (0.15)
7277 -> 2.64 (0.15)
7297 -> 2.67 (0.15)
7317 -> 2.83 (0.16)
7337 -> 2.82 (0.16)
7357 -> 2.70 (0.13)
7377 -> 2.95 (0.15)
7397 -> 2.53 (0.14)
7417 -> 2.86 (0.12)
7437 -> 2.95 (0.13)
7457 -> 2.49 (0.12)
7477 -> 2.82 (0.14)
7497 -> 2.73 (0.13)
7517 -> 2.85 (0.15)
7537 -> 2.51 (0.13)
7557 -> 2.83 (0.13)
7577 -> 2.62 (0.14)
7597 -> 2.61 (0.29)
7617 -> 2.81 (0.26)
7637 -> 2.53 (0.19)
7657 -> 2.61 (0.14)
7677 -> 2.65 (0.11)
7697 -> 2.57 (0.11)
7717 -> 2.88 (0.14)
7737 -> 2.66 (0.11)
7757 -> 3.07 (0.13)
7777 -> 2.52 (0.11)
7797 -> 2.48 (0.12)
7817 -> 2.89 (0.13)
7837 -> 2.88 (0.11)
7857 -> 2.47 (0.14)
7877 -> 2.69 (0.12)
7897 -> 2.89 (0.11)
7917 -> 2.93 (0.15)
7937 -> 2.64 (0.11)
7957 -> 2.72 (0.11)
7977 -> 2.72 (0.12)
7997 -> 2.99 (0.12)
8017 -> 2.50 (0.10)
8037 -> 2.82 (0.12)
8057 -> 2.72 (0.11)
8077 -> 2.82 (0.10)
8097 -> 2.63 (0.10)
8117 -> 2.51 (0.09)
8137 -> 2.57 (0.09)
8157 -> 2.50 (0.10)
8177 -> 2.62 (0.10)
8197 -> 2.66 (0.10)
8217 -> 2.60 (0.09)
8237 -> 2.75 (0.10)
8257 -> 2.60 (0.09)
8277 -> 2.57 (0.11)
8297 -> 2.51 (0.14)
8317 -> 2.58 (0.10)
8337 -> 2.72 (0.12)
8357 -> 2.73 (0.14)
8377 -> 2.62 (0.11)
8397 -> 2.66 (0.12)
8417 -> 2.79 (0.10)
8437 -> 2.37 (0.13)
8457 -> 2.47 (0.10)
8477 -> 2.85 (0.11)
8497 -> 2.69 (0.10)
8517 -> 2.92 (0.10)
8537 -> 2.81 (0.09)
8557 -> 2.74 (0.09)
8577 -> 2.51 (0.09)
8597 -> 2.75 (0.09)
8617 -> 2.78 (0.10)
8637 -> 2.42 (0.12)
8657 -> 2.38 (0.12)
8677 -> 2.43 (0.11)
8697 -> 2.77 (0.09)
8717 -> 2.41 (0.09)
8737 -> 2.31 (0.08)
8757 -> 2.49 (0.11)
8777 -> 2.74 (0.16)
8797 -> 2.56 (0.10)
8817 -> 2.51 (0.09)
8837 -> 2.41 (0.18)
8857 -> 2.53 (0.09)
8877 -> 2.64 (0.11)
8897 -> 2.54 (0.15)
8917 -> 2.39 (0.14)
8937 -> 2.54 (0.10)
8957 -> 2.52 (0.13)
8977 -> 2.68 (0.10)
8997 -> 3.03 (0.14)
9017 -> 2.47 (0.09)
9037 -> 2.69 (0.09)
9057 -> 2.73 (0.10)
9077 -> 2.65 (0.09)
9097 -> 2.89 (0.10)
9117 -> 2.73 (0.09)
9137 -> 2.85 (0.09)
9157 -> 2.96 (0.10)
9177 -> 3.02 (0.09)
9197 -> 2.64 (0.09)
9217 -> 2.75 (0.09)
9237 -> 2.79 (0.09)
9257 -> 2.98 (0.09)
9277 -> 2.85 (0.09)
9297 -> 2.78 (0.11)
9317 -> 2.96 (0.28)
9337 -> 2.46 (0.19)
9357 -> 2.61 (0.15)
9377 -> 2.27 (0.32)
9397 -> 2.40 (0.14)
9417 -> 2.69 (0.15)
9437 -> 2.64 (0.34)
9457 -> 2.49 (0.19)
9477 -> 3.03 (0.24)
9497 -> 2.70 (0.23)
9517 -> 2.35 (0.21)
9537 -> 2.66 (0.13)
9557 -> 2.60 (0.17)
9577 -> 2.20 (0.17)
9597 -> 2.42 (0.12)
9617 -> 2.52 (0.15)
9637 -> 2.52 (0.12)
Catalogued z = 0.22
